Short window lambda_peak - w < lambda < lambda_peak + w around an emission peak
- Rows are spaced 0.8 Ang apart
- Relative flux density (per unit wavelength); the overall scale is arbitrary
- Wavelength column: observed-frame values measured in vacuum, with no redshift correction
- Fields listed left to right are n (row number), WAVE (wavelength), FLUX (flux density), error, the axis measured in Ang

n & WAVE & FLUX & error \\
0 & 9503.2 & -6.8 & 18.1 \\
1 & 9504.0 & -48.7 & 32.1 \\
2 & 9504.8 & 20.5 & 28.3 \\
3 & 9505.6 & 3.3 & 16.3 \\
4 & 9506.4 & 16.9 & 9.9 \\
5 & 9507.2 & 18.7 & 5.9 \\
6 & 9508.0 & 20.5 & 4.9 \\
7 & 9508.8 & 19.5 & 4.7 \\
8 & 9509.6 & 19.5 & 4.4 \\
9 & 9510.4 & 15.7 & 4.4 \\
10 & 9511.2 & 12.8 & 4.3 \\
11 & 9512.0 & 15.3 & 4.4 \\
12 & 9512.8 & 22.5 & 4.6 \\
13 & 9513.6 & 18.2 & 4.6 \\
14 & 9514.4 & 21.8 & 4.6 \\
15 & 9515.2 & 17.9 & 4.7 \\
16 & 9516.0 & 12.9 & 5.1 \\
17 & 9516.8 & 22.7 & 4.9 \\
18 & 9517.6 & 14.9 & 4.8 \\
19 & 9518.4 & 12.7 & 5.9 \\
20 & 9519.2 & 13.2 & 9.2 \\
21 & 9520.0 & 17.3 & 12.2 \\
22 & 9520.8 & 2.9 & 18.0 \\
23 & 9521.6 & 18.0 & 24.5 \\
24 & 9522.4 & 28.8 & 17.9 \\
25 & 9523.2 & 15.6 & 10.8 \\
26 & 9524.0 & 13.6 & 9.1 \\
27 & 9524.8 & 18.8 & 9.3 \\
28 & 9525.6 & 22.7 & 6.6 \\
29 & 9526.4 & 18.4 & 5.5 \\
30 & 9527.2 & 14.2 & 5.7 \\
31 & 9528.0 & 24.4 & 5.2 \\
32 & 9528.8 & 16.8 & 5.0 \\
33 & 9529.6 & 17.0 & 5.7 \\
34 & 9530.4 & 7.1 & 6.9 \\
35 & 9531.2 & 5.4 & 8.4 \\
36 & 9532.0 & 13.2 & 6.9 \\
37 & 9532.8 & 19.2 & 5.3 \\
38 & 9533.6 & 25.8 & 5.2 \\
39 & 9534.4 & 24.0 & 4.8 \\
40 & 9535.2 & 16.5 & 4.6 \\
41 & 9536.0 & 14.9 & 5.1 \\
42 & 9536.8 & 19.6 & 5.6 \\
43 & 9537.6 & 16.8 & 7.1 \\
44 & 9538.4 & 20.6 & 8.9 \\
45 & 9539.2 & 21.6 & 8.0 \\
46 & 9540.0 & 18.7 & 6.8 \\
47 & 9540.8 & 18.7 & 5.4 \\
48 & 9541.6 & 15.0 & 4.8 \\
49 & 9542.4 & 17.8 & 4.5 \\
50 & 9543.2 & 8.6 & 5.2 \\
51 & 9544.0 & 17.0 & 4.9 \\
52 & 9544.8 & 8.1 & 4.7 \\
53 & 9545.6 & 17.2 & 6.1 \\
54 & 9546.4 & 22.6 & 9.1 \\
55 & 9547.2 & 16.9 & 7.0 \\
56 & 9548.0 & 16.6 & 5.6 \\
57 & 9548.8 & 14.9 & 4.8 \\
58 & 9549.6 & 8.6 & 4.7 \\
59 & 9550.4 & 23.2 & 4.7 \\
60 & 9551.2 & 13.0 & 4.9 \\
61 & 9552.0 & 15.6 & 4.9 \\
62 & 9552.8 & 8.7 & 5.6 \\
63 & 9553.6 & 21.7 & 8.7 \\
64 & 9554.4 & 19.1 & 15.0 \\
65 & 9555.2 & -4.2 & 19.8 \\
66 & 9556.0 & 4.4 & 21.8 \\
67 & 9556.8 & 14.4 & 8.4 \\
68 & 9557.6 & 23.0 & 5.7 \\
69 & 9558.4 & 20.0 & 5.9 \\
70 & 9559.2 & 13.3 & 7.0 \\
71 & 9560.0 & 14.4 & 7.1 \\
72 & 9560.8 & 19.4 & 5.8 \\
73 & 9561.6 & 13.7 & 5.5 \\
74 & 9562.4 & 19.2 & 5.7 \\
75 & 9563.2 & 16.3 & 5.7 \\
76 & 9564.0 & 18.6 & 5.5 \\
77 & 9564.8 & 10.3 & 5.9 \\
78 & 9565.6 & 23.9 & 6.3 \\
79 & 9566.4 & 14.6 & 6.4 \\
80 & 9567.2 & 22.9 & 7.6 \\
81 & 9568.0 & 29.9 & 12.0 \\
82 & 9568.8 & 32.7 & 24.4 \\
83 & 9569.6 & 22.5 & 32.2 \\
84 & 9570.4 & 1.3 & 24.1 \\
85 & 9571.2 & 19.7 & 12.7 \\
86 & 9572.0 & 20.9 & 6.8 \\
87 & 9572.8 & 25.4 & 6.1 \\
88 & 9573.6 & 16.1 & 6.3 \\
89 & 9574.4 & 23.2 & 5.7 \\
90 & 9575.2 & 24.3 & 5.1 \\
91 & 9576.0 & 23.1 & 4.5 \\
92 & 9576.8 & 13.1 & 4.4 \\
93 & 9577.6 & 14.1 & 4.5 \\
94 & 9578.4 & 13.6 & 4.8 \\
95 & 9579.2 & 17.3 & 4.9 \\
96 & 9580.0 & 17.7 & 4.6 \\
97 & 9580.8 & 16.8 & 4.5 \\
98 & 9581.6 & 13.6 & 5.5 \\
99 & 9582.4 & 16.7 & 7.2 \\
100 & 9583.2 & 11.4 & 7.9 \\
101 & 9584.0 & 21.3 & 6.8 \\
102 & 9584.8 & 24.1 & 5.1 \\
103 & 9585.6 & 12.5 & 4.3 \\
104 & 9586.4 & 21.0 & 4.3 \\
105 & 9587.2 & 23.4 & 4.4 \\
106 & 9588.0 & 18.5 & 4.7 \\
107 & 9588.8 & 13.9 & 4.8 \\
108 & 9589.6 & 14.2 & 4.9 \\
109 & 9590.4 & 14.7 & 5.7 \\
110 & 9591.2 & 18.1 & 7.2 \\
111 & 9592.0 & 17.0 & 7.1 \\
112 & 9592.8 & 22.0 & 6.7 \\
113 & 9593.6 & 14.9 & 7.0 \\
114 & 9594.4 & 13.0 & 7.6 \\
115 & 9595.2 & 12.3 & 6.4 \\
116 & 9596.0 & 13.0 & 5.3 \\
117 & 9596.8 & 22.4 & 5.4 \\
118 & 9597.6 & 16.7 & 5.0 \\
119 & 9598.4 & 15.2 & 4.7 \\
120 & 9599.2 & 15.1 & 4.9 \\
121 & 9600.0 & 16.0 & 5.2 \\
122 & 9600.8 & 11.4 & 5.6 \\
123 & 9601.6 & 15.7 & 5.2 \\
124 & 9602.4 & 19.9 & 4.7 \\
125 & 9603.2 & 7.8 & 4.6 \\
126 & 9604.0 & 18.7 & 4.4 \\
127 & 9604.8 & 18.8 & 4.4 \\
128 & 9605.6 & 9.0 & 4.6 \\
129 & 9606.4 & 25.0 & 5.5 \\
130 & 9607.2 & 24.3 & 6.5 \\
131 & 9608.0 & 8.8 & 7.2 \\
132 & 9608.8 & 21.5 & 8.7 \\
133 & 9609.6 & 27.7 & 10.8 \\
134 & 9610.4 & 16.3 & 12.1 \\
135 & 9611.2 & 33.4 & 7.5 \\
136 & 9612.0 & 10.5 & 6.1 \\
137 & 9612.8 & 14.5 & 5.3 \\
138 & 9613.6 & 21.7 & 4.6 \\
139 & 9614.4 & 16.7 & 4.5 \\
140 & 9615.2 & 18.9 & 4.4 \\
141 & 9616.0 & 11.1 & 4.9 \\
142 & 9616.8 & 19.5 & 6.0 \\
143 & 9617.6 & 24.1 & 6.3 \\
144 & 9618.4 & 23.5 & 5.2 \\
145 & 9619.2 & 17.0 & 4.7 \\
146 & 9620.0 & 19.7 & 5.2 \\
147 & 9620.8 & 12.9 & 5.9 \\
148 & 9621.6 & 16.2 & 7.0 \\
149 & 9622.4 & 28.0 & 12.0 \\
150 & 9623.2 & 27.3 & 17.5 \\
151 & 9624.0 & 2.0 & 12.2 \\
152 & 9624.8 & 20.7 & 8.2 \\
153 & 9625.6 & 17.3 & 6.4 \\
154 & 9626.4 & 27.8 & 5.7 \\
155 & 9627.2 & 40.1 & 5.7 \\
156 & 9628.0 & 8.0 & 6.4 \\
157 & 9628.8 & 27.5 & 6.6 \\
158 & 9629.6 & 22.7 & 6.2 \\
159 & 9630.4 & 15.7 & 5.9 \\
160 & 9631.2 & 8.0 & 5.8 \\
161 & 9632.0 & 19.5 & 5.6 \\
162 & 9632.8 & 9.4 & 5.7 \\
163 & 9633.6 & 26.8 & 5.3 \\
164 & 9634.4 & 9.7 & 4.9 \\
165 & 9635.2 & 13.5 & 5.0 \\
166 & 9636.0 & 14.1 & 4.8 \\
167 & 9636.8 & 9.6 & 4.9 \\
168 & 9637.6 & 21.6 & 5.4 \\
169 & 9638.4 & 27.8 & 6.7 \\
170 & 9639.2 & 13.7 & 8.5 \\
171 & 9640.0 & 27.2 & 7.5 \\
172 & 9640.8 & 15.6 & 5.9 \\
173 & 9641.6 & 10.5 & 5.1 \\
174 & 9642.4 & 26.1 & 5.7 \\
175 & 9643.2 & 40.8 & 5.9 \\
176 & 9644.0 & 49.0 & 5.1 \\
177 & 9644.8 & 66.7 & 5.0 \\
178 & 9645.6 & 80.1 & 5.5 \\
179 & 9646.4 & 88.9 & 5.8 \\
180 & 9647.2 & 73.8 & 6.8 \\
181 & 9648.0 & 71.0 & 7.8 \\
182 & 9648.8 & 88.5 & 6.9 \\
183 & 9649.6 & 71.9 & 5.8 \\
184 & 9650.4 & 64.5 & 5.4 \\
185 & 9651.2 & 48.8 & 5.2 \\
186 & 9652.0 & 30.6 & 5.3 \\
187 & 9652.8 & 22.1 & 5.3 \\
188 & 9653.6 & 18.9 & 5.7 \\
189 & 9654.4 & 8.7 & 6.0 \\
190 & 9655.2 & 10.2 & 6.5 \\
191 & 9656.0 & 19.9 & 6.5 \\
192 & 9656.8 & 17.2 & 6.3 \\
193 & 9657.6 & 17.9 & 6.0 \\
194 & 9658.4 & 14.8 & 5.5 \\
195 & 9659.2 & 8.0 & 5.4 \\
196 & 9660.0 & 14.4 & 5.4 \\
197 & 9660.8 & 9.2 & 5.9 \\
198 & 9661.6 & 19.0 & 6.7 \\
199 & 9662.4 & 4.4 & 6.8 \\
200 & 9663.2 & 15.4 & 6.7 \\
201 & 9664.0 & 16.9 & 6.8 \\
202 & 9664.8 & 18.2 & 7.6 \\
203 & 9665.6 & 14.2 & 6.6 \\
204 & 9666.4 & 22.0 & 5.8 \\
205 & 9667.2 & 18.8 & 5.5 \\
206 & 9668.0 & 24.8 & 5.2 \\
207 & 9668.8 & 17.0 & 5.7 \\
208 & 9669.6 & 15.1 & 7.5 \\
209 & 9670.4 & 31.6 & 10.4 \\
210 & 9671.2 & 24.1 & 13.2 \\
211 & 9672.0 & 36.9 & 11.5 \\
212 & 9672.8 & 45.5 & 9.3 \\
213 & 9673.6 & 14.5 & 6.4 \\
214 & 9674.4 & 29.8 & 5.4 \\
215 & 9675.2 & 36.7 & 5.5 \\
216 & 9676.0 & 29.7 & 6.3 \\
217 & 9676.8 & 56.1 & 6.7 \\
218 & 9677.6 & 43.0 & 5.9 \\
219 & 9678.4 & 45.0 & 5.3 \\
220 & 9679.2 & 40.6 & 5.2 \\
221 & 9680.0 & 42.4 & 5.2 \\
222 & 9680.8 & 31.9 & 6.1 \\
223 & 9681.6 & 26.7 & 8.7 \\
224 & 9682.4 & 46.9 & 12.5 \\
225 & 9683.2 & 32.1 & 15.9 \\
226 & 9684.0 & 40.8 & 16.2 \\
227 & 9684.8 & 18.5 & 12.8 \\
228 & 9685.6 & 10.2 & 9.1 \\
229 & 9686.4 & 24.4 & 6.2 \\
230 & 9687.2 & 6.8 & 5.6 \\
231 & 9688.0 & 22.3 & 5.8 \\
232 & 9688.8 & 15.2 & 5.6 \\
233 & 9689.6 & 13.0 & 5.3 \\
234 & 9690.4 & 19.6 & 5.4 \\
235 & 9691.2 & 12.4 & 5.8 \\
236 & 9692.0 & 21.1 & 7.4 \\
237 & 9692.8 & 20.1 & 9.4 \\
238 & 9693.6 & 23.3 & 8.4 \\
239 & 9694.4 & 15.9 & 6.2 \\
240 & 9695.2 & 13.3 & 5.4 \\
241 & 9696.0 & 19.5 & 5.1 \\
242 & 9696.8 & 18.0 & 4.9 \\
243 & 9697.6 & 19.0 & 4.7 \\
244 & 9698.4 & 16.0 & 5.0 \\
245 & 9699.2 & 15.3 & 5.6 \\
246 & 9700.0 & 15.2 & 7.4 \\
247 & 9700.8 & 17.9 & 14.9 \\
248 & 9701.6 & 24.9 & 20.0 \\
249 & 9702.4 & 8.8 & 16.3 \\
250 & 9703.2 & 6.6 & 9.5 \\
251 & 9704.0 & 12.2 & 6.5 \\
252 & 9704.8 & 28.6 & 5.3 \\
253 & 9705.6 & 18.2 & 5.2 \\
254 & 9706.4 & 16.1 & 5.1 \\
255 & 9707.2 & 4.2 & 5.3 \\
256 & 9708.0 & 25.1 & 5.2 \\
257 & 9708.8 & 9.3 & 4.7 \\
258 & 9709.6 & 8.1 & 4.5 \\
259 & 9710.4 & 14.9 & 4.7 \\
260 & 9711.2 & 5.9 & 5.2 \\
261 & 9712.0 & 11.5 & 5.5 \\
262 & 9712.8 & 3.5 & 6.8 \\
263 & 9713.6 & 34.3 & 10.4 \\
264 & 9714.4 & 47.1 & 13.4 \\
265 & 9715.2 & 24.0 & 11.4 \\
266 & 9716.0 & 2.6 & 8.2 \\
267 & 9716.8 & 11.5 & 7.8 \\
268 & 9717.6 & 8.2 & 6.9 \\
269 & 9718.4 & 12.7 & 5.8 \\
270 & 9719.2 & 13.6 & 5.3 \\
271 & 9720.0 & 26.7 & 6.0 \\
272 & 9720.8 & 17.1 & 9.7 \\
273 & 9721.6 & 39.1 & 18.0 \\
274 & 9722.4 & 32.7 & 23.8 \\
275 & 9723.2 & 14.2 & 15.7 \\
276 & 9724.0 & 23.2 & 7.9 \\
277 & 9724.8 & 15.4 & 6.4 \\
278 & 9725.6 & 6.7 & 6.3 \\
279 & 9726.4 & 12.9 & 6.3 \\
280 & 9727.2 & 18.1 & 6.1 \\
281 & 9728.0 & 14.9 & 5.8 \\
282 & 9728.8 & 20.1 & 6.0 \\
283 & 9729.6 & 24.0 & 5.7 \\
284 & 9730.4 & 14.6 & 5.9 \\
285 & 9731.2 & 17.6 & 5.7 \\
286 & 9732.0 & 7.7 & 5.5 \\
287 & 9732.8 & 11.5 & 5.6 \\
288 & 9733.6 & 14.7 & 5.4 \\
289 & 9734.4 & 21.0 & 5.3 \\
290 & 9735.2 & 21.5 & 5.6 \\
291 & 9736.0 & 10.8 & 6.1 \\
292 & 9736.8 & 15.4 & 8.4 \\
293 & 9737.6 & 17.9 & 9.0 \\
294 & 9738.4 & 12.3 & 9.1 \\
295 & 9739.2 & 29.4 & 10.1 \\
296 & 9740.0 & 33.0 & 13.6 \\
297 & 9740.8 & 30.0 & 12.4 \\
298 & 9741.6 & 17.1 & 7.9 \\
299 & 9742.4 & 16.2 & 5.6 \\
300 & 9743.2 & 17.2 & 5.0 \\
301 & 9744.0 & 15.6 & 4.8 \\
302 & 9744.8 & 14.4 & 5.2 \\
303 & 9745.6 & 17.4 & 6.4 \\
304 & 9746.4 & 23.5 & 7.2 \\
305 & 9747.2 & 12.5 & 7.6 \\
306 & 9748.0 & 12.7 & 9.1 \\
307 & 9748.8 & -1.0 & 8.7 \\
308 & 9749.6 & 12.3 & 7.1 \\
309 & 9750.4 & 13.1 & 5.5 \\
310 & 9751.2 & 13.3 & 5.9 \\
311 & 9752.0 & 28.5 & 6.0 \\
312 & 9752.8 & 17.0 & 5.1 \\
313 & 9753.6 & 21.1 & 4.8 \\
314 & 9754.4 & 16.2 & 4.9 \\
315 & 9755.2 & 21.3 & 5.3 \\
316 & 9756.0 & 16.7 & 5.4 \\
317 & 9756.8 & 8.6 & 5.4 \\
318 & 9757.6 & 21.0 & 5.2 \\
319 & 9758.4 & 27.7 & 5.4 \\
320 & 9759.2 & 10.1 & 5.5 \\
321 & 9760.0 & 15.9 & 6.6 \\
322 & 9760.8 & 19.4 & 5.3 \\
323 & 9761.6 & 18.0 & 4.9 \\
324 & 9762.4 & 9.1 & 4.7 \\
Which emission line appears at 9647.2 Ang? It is H-alpha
